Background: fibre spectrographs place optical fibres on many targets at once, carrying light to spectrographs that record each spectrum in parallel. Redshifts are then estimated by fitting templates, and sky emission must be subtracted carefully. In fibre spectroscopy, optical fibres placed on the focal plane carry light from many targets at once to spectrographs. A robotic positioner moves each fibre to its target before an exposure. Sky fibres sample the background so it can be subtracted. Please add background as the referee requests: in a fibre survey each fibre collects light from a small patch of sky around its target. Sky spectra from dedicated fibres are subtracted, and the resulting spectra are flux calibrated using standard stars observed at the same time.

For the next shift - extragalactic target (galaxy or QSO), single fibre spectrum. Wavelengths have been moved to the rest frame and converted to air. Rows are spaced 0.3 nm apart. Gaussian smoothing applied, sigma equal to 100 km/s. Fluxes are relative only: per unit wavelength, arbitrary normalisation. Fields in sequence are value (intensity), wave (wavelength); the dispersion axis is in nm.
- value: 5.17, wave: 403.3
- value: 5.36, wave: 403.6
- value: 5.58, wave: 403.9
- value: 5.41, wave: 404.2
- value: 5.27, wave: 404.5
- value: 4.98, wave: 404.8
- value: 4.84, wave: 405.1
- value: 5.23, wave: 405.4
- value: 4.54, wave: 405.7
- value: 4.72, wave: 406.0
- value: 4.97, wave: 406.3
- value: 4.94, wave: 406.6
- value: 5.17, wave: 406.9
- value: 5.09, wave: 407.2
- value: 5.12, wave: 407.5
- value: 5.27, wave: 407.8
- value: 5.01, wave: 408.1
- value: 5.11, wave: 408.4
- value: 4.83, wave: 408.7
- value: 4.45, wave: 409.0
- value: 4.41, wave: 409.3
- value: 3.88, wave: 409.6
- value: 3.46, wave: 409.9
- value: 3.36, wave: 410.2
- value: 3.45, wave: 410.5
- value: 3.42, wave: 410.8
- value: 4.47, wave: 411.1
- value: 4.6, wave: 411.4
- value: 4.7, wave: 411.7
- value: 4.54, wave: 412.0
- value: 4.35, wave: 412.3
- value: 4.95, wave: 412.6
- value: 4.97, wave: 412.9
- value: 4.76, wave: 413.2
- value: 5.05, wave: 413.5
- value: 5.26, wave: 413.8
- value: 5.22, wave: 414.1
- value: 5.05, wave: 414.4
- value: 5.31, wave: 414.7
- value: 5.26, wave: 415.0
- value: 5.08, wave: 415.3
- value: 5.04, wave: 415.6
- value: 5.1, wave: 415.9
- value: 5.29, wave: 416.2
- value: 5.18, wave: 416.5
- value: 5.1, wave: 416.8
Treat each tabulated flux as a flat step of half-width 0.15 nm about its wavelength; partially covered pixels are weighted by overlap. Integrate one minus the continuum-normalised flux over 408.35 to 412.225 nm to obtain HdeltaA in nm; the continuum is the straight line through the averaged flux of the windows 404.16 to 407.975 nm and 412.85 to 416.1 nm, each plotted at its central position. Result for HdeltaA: 0.68 nm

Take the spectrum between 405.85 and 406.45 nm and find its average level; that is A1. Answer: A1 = 4.84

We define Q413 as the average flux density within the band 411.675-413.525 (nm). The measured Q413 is 4.74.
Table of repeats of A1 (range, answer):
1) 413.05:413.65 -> 4.91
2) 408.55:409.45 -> 4.56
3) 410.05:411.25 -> 3.68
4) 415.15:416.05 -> 5.07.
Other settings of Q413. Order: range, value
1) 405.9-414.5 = 4.64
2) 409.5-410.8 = 3.51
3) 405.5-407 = 4.87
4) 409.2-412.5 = 4.07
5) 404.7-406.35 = 4.87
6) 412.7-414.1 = 5.03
